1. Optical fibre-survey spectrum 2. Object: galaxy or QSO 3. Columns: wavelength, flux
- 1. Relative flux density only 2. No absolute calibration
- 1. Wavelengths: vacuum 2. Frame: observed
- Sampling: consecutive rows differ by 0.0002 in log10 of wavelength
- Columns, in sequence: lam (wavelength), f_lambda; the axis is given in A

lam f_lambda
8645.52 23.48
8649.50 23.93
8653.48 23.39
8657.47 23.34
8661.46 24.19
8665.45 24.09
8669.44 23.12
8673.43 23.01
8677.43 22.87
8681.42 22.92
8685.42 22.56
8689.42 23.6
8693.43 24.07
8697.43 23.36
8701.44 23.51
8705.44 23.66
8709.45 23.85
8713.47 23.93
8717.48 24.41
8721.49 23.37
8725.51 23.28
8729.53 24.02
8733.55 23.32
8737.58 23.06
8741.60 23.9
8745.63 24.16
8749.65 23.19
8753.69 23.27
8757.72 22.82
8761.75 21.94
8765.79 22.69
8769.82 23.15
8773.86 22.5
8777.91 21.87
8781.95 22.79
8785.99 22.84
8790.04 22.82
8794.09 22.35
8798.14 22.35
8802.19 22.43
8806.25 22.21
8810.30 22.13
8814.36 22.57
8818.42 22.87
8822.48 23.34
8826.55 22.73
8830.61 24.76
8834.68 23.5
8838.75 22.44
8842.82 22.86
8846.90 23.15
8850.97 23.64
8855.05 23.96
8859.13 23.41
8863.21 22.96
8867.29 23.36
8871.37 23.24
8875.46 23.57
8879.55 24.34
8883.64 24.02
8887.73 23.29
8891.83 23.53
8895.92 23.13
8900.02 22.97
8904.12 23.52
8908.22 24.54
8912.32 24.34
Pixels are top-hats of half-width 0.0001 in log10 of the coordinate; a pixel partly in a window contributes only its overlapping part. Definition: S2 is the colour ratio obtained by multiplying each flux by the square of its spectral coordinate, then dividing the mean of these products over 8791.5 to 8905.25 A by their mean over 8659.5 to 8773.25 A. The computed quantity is 1.02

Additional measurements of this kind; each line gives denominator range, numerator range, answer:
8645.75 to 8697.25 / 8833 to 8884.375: 1.04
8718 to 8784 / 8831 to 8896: 1.04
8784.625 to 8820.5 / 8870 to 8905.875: 1.07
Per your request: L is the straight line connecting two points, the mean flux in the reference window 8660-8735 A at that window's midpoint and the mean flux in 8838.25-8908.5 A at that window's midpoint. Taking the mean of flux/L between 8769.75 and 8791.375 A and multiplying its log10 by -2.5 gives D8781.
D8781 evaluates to 0.04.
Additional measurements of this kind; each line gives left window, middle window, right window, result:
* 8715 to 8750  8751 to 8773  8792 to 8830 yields 0.02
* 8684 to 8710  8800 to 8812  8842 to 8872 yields 0.05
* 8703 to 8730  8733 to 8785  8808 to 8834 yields 0.02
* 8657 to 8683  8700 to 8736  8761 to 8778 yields -0.03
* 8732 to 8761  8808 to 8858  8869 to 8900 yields 0.01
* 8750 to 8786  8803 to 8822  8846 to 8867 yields 0.03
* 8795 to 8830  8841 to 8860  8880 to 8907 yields -0.02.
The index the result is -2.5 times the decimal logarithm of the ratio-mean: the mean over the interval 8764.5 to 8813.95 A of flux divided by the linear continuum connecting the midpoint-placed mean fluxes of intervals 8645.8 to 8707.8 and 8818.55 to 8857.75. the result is 0.04 mag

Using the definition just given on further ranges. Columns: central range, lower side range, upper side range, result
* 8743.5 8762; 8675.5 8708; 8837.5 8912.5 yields 0.01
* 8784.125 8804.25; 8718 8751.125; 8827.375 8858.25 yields 0.05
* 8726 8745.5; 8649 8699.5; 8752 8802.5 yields -0.03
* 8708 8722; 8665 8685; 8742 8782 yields -0.04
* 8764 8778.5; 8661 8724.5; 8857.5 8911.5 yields 0.04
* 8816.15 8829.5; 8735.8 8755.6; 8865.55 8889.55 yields 0.02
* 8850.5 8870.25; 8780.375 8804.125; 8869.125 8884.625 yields 0.00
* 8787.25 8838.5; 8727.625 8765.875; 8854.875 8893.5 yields 0.03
